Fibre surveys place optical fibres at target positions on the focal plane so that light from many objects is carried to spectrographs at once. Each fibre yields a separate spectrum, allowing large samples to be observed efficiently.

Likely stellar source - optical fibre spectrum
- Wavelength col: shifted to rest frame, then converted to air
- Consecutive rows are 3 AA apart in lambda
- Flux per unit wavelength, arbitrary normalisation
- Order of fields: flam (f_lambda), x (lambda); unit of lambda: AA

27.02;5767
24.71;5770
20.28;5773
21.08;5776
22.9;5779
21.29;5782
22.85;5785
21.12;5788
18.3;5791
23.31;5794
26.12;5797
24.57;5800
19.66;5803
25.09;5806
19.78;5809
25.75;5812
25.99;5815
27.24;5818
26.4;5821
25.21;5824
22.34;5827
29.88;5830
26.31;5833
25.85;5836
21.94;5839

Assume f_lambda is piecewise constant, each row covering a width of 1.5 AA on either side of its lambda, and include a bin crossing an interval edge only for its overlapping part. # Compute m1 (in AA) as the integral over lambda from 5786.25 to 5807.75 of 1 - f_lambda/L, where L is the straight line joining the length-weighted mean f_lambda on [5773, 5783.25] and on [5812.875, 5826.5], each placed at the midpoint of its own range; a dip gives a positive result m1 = 0.9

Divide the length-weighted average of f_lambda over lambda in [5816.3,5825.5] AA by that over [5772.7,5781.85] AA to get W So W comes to 1.2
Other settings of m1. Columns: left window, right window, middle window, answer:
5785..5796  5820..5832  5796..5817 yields -0.4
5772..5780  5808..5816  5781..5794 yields 0.6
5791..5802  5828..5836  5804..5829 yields 0.9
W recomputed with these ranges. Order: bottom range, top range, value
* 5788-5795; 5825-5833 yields 1.26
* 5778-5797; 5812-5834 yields 1.19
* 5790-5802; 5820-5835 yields 1.12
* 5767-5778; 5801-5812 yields 0.98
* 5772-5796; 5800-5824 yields 1.13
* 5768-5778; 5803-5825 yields 1.11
